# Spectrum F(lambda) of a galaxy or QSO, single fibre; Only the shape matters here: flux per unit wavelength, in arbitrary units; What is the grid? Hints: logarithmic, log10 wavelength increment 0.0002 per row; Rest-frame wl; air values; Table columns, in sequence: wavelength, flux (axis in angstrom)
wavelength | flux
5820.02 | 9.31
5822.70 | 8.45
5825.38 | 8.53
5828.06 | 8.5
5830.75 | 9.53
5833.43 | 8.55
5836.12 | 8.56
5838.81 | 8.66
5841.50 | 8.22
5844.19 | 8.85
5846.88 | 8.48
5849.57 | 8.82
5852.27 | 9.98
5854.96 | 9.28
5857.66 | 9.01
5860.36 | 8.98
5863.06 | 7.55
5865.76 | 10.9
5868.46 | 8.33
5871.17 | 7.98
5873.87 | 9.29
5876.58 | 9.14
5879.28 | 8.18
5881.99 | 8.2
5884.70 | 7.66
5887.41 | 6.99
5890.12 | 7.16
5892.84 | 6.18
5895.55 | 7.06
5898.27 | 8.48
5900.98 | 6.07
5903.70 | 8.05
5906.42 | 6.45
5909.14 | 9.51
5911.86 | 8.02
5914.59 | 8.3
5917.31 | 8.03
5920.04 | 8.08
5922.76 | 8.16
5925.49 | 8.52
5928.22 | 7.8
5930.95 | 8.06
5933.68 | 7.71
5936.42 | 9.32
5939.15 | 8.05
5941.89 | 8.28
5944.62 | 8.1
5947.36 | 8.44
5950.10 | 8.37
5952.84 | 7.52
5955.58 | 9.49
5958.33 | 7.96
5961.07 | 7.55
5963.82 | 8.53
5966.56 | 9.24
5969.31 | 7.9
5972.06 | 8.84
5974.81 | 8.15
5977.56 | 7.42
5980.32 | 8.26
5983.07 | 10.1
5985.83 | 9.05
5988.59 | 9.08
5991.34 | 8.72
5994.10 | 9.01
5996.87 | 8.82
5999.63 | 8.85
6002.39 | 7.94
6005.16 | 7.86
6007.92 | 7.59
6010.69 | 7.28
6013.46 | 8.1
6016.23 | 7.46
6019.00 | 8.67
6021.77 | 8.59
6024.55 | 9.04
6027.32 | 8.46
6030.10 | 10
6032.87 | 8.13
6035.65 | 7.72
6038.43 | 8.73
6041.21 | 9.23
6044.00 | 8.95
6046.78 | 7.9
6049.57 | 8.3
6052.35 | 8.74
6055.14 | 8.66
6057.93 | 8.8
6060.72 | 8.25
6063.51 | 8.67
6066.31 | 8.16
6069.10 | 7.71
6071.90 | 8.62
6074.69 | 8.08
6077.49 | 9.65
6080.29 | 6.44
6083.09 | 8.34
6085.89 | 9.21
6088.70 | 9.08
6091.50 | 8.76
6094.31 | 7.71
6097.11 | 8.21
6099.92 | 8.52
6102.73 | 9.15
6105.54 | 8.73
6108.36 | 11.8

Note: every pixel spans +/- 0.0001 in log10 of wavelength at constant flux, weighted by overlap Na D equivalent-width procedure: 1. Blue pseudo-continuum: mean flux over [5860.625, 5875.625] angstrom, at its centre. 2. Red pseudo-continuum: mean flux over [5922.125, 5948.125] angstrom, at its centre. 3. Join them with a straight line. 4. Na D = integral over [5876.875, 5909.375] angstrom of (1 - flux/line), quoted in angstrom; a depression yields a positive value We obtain 4.3 angstrom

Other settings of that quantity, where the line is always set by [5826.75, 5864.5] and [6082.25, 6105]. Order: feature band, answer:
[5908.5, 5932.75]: 1.4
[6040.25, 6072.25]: 0.6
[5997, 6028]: 1.8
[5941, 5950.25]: 0.5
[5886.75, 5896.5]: 2.1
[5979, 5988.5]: -0.5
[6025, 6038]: 0.1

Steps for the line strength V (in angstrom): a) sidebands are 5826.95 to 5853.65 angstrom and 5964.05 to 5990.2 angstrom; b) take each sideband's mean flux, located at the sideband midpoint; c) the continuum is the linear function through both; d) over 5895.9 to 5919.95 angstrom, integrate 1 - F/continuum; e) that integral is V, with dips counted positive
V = 2.5 angstrom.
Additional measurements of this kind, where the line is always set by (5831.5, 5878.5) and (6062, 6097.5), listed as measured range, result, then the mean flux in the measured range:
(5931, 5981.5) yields 2.1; 8.28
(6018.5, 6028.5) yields -0.2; 8.7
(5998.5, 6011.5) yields 0.9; 7.91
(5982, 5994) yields -0.9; 9.19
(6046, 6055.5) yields 0.0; 8.4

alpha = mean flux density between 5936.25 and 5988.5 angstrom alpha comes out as 8.45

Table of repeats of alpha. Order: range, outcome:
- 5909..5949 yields 8.26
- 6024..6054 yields 8.65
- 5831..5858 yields 8.86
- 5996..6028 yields 8.21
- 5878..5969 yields 7.99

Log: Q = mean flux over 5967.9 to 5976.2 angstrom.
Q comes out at 8.3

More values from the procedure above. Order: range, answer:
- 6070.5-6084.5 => 8.23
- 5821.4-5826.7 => 8.49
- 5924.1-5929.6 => 8.16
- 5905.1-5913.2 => 8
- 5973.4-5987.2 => 8.59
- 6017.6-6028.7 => 8.69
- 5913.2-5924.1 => 8.14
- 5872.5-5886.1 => 8.49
